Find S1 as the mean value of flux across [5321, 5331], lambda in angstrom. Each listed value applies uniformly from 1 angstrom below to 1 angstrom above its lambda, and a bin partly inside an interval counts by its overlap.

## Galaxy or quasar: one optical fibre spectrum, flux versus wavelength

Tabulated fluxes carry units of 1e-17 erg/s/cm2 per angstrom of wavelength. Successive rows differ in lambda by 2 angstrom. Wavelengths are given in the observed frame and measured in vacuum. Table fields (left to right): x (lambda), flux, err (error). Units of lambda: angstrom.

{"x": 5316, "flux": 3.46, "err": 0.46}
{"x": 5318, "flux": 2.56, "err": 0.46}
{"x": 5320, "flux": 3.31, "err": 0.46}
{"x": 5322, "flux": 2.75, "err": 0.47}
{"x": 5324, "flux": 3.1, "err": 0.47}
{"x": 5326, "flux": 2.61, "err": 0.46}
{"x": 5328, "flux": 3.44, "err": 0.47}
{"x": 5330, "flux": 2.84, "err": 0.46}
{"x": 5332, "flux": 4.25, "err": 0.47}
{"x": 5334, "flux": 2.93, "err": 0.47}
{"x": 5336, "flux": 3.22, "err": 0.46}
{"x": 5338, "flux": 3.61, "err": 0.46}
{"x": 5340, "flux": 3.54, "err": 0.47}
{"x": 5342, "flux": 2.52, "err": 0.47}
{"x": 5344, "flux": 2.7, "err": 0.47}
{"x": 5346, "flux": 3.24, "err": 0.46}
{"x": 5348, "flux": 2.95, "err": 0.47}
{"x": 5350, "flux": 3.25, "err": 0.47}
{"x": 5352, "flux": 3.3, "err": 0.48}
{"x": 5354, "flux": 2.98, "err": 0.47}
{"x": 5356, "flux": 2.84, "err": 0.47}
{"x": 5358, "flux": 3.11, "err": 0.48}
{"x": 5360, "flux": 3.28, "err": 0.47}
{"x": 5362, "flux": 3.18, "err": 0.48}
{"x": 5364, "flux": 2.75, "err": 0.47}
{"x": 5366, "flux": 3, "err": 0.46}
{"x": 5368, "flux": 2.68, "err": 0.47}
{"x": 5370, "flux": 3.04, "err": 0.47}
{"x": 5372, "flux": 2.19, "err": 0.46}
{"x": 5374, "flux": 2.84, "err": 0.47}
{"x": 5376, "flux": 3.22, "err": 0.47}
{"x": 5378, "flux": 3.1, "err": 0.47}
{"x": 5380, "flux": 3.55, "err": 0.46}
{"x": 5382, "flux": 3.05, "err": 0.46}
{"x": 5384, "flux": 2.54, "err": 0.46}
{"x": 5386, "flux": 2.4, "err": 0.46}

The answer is 2.95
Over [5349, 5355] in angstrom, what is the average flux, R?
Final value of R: 3.18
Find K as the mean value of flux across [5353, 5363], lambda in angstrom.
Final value 3.08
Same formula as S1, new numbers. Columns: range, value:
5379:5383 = 3.3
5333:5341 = 3.33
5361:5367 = 2.98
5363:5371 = 2.87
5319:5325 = 3.05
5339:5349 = 2.99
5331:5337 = 3.47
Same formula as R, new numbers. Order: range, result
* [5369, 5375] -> 2.69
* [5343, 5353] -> 3.09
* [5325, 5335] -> 3.21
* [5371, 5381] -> 2.98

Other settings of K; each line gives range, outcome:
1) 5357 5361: 3.19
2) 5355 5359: 2.97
